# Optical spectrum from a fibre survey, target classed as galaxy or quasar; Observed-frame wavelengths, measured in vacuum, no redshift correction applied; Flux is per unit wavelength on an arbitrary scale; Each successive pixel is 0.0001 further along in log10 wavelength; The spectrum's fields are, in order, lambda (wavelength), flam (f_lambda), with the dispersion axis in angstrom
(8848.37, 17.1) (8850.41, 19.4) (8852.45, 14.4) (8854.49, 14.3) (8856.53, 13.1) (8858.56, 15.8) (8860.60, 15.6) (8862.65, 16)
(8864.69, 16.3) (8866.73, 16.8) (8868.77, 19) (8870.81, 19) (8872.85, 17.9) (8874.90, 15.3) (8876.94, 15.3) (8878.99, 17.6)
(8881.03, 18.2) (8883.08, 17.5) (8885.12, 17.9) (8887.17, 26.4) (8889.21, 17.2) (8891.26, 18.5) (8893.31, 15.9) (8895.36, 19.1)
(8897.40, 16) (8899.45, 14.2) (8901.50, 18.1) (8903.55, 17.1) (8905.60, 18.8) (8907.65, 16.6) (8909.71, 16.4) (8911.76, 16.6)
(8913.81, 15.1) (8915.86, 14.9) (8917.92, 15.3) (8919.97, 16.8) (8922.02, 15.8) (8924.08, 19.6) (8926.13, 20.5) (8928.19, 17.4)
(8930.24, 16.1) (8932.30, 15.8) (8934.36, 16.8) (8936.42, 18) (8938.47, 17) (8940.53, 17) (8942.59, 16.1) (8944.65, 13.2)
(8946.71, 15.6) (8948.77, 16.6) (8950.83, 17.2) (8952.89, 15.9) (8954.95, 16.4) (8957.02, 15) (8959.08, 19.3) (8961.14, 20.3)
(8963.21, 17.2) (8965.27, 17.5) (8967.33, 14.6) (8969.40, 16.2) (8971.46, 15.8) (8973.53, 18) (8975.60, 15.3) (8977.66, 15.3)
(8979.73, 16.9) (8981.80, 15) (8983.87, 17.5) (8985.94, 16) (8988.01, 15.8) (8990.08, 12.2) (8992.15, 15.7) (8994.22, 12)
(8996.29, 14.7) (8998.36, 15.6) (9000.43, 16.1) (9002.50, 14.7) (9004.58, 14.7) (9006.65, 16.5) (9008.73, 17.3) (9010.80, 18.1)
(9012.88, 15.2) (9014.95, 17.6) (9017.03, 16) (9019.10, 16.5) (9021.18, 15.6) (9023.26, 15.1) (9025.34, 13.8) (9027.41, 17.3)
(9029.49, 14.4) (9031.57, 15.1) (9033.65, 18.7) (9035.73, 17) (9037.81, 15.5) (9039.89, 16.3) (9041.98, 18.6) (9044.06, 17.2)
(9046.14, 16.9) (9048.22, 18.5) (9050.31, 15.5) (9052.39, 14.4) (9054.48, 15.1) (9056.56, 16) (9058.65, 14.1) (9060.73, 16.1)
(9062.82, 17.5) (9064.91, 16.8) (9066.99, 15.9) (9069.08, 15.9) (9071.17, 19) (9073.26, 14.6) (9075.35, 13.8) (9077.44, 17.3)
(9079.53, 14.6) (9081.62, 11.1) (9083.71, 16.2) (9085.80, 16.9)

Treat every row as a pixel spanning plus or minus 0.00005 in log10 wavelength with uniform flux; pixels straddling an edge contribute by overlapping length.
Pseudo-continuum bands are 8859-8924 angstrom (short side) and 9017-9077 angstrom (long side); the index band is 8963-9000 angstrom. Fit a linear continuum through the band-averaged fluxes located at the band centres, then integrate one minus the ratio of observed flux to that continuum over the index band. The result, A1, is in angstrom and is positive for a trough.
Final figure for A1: 2.15 angstrom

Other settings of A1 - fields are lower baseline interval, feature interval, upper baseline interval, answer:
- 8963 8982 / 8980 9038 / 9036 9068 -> 1.87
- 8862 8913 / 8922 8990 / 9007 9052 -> 1.47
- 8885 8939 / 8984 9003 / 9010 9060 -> 1.92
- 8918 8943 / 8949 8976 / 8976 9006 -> -1.21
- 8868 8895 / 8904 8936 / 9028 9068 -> 1.55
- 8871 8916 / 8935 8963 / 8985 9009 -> -1.11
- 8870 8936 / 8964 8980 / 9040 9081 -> 0.59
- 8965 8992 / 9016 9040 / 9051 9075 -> -0.12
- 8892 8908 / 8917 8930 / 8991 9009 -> -0.72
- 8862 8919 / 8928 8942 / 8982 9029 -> -0.16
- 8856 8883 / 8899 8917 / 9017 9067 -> 0.11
